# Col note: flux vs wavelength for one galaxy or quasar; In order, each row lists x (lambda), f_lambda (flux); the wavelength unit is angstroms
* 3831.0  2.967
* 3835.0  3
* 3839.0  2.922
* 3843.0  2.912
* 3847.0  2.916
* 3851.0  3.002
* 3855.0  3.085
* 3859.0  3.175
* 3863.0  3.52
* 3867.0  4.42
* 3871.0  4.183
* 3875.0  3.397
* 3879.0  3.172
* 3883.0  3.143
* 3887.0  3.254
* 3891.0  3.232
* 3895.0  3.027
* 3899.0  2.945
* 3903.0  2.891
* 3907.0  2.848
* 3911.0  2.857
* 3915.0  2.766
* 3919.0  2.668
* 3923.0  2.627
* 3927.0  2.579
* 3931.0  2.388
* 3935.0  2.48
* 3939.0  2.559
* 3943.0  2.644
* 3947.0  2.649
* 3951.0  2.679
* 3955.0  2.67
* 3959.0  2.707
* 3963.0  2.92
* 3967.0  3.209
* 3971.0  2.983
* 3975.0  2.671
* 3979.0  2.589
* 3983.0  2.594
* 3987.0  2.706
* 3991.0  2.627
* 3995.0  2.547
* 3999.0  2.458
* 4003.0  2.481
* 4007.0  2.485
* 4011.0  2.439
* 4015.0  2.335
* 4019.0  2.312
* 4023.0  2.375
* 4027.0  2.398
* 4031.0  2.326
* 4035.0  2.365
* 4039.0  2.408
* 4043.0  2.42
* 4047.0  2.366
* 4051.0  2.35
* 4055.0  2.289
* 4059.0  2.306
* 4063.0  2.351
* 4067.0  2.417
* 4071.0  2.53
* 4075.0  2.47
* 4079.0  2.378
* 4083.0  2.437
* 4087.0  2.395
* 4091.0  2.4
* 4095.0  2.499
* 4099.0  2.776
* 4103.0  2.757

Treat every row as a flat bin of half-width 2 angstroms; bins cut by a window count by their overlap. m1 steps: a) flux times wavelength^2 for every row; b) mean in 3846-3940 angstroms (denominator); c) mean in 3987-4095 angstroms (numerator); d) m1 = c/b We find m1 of 0.9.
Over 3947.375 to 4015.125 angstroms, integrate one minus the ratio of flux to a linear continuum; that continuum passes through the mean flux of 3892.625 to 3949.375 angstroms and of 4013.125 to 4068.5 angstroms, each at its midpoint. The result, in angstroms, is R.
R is -3.36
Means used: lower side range 2.71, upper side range 2.36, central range 2.66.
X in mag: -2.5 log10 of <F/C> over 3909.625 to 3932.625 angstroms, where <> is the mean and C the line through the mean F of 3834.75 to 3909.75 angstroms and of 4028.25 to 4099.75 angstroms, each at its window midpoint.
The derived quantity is 0.14 mag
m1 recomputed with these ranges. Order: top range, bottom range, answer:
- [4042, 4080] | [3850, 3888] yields 0.76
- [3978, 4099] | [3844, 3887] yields 0.79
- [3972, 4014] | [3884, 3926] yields 0.92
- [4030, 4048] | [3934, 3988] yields 0.91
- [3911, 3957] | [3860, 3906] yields 0.80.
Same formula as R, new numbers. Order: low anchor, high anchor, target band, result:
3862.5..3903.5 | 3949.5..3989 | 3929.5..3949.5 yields 2.9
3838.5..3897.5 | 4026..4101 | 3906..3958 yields 6.3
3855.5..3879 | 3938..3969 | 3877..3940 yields 7.5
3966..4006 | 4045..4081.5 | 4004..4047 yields 2.3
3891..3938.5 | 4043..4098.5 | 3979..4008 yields 0.2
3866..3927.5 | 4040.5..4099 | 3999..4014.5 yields 1.3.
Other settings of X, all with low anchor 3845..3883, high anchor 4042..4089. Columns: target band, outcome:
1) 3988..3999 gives 0.07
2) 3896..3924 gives 0.13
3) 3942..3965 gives 0.09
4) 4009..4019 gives 0.12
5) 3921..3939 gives 0.22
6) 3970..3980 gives 0.04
